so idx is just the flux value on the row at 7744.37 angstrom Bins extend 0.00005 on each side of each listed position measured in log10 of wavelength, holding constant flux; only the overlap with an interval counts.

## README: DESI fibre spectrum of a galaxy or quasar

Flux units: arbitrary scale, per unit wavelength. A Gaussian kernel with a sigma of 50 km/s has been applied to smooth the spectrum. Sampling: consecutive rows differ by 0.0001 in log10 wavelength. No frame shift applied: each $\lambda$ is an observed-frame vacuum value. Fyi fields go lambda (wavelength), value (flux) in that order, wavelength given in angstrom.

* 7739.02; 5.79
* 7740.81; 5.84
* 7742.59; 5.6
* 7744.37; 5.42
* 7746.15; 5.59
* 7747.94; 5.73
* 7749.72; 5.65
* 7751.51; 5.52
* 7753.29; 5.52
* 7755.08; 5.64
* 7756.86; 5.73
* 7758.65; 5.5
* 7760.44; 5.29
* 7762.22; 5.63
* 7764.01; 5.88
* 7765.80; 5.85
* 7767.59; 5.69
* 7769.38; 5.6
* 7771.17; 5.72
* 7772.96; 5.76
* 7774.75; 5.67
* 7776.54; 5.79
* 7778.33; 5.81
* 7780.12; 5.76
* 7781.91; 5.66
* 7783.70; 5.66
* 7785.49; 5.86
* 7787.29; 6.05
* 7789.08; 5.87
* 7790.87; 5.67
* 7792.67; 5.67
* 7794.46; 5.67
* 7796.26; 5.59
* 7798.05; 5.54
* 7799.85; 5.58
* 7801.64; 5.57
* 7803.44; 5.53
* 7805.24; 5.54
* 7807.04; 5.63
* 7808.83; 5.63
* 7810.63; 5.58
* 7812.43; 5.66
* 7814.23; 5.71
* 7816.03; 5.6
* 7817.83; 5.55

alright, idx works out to 5.42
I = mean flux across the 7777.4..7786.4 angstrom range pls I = 5.75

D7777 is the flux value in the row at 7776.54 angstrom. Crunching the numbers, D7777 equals 5.79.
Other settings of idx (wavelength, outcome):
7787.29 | 6.05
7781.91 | 5.66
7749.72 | 5.65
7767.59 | 5.69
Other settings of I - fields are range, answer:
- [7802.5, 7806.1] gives 5.53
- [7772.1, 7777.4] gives 5.74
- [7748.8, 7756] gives 5.59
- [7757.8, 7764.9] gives 5.58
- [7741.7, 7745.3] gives 5.52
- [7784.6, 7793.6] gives 5.82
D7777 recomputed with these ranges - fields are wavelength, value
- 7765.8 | 5.85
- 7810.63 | 5.58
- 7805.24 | 5.54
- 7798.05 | 5.54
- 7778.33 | 5.81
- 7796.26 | 5.59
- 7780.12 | 5.76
